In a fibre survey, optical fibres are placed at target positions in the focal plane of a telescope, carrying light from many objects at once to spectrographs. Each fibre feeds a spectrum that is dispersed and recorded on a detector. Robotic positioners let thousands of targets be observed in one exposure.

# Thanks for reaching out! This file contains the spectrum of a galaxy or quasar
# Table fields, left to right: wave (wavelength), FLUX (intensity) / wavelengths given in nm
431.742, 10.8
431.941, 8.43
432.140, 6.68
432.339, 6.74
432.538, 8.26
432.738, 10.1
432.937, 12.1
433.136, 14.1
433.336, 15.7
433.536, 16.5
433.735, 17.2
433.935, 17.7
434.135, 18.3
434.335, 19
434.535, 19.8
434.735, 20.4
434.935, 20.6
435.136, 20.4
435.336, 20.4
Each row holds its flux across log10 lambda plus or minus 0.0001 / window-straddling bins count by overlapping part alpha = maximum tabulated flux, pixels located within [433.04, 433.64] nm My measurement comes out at 16.5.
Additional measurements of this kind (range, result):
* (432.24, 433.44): 15.7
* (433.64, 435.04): 20.6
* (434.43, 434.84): 20.4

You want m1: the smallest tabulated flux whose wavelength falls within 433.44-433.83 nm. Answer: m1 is 16.5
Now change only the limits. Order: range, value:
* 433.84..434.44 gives 17.7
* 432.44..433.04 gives 8.26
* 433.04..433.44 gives 14.1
